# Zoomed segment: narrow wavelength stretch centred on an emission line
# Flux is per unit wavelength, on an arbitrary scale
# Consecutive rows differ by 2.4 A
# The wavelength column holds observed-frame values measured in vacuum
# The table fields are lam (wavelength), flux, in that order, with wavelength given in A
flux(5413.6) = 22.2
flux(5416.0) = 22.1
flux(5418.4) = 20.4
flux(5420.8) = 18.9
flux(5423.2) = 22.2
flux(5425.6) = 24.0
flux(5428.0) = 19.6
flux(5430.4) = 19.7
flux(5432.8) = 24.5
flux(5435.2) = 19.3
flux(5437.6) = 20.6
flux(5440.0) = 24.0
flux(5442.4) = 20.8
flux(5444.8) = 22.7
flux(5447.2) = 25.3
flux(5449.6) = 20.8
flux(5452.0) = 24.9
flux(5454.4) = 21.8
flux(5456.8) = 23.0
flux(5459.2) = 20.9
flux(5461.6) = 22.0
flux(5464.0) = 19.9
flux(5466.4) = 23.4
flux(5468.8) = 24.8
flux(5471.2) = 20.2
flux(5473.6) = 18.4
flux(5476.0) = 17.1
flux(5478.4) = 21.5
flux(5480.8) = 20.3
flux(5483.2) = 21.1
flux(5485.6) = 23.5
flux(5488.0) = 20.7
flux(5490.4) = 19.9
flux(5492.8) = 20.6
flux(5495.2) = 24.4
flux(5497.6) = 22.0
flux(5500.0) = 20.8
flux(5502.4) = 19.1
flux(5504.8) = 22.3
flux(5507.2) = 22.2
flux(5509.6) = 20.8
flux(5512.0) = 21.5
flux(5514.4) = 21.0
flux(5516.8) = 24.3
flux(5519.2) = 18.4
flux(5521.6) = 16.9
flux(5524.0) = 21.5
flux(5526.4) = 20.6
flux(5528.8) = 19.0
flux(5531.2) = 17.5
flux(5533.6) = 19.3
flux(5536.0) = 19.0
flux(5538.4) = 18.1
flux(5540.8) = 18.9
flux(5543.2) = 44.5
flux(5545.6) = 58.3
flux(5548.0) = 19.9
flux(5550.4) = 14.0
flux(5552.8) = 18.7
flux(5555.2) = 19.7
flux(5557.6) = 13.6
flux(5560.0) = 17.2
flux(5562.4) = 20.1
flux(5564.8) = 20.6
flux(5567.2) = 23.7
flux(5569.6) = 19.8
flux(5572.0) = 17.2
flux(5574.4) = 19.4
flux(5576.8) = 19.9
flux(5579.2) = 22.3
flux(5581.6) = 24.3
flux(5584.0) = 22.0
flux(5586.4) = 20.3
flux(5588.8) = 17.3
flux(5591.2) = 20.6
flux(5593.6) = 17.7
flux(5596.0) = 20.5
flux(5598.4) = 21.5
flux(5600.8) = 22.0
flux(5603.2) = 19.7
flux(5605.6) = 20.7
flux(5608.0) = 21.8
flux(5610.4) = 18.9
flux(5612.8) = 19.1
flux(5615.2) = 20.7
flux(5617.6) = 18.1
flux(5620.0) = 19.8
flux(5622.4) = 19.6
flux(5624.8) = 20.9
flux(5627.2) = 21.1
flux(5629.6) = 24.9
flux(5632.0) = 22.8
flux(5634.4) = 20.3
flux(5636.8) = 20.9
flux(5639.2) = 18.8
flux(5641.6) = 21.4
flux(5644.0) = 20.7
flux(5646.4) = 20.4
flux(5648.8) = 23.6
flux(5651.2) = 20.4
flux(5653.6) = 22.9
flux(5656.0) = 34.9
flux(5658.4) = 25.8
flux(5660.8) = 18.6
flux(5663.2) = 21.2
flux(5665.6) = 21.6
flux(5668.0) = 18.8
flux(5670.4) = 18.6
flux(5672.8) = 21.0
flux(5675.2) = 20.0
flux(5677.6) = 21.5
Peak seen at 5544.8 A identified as H-beta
